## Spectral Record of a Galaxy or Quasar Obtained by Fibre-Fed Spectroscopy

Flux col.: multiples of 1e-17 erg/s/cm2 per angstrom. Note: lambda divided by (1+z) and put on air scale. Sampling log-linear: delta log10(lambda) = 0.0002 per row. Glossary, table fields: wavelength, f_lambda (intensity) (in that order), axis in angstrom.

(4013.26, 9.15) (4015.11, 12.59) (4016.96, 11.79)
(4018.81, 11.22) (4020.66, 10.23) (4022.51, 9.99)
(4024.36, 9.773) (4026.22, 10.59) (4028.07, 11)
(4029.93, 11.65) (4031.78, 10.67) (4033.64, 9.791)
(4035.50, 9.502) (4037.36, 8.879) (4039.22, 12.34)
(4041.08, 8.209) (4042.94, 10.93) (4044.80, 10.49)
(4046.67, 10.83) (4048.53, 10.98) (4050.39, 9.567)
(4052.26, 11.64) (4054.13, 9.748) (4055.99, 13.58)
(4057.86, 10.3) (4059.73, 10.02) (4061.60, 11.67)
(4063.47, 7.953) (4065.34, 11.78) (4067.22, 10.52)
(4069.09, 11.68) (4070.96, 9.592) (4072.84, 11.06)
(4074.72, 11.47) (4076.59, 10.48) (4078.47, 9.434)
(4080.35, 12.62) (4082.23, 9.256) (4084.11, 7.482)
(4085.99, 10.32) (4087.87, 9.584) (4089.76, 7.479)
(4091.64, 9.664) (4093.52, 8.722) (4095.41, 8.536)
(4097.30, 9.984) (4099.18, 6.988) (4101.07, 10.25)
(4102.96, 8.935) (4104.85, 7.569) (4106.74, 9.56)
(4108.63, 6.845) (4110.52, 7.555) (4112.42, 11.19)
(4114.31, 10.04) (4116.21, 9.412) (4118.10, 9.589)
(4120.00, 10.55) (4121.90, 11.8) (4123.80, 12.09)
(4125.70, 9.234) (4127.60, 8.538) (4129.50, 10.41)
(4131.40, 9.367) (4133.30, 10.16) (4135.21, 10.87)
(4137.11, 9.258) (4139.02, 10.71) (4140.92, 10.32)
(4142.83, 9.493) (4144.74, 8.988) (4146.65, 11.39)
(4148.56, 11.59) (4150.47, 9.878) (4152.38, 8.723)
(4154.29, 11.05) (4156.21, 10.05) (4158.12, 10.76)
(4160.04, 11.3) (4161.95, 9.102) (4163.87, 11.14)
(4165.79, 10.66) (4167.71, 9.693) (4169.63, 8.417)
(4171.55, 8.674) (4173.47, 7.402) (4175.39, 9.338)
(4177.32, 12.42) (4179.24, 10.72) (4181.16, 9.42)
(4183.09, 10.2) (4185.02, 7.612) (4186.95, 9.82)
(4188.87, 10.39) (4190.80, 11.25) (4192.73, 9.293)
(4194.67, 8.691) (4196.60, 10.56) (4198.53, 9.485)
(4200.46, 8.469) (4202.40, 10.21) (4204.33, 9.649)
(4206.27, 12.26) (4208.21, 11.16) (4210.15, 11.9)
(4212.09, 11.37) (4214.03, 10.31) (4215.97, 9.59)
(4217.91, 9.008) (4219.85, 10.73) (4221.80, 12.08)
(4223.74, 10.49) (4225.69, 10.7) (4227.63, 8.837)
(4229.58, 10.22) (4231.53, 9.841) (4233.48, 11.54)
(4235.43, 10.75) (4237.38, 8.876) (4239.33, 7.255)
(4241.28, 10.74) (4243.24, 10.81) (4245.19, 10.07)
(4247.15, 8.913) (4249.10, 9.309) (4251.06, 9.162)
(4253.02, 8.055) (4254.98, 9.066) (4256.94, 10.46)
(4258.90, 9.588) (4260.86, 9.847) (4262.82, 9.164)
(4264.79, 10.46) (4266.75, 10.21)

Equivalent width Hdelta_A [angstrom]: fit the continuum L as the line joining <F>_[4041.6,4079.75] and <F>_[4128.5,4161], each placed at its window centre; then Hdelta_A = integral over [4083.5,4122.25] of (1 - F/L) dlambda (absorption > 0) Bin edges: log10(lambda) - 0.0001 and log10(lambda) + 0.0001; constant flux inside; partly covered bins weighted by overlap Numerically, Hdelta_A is 4.97 angstrom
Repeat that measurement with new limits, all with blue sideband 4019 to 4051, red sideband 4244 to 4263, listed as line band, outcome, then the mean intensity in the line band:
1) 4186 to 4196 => -0.26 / 9.92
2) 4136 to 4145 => 0.05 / 9.84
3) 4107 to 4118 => 1.01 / 9.09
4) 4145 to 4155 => -0.57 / 10.4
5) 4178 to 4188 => 0.06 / 9.65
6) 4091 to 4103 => 1.28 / 9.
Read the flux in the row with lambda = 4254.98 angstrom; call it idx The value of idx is 9.066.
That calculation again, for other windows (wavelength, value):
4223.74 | 10.49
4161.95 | 9.102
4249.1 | 9.309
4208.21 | 11.16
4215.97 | 9.59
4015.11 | 12.59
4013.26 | 9.15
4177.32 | 12.42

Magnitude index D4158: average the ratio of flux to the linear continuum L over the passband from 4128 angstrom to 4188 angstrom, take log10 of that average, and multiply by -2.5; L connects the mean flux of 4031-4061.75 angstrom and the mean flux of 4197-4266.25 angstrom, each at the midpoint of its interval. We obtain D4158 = 0.03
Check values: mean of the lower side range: 10.5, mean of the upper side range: 10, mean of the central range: 9.95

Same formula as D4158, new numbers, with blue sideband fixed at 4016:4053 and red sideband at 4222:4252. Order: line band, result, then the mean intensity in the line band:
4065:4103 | 0.06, 9.79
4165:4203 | 0.05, 9.63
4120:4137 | -0.01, 10.3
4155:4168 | -0.03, 10.4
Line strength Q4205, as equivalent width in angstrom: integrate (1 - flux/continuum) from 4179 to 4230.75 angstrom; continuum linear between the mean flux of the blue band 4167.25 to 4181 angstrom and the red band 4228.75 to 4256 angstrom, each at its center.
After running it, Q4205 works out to -3.2 angstrom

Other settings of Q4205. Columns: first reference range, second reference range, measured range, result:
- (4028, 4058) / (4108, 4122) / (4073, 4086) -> -0.2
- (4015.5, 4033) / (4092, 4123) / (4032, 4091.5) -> -1.1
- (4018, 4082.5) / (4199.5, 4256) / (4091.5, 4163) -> 4.0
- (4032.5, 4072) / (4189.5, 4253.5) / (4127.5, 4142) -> 0.3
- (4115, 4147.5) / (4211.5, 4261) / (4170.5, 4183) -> 0.4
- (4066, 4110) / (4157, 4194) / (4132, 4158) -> -1.3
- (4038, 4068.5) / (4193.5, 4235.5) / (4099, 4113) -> 2.5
